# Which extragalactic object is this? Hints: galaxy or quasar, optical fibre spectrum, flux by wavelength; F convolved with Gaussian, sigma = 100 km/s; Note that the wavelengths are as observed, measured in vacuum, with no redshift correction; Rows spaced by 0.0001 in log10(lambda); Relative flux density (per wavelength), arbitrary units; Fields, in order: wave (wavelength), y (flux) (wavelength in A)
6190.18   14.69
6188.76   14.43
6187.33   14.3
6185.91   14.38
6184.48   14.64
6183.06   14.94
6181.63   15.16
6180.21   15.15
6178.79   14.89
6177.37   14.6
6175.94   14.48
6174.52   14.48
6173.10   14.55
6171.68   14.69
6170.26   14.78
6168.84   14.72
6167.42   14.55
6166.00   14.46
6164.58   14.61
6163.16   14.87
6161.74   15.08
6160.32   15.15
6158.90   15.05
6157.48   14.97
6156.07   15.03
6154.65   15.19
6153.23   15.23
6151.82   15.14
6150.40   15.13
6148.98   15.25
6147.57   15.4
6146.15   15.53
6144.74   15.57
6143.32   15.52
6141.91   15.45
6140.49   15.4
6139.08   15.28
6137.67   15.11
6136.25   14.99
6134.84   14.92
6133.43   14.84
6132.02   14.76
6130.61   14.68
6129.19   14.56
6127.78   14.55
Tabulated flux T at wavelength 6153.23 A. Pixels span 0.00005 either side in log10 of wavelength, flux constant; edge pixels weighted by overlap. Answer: 15.23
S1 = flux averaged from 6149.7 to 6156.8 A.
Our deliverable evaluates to 15.2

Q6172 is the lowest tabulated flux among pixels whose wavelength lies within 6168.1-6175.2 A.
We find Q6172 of 14.48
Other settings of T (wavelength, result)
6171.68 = 14.69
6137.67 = 15.11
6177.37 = 14.6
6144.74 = 15.57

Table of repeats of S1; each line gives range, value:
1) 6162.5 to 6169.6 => 14.6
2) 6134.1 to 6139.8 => 15.1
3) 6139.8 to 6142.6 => 15.4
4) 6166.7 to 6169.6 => 14.6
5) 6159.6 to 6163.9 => 15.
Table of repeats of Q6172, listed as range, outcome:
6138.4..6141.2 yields 15.28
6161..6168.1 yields 14.46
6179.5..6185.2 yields 14.64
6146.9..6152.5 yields 15.13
